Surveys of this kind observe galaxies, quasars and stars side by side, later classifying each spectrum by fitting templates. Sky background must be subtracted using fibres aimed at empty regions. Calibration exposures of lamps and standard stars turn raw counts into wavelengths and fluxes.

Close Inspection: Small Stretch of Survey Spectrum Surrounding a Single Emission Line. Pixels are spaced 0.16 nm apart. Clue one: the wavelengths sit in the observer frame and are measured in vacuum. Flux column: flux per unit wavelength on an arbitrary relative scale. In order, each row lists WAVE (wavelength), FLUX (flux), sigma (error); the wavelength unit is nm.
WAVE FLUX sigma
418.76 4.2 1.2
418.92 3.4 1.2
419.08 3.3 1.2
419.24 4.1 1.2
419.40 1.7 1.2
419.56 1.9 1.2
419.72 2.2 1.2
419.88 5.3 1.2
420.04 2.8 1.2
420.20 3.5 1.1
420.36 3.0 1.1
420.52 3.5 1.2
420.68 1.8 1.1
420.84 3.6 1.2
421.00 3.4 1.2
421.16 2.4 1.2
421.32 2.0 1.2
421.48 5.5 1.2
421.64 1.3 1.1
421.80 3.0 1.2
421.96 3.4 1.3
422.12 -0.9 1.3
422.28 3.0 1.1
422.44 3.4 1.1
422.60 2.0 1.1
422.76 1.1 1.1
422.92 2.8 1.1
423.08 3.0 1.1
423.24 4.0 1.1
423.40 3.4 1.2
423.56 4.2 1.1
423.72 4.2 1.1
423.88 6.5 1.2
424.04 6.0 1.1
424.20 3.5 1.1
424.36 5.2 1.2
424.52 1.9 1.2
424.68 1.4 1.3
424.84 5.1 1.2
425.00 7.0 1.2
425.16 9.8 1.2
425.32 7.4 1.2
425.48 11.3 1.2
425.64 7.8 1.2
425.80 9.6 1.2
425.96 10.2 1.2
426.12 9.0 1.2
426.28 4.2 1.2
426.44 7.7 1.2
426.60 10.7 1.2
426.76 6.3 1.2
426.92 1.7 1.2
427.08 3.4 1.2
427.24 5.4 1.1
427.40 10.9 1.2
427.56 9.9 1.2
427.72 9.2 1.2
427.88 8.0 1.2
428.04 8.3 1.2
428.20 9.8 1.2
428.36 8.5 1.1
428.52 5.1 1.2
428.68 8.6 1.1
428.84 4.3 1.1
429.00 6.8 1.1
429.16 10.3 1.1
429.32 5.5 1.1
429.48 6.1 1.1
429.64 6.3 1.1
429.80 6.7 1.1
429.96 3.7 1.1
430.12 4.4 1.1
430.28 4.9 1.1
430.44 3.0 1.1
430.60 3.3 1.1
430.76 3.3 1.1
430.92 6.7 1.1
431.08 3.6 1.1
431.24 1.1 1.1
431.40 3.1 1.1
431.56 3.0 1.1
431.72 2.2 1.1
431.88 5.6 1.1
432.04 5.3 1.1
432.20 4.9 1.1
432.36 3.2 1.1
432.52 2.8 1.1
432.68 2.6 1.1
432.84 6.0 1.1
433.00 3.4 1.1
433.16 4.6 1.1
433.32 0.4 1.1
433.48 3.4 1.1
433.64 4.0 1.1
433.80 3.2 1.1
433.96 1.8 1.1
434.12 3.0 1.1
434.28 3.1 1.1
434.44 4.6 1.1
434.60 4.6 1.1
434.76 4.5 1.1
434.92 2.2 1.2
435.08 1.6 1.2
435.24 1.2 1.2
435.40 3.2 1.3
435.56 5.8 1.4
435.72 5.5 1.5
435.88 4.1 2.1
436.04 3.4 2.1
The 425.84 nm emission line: Ly-alpha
